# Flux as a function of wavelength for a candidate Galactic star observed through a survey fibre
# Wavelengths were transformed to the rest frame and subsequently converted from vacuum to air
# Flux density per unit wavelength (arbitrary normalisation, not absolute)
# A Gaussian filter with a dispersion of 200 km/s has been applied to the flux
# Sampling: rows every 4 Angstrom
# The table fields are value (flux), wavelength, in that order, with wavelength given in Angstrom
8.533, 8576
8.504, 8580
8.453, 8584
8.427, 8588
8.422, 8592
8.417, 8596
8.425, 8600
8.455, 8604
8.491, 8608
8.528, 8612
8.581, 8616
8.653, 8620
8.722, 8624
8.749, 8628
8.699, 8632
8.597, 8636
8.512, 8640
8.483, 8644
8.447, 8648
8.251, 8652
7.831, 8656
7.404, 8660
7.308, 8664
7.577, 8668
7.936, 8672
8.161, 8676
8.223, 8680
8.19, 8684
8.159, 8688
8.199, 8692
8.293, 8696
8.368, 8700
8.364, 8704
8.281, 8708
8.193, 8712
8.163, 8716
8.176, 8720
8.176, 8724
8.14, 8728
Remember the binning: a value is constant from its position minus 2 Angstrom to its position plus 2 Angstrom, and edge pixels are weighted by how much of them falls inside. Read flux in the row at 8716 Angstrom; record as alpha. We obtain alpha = 8.163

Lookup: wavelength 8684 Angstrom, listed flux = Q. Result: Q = 8.19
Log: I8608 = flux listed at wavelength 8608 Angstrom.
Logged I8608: 8.491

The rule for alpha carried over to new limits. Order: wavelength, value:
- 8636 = 8.597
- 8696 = 8.293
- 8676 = 8.161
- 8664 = 7.308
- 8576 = 8.533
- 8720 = 8.176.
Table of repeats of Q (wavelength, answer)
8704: 8.364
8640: 8.512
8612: 8.528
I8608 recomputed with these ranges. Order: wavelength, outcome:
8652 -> 8.251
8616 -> 8.581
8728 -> 8.14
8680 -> 8.223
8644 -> 8.483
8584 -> 8.453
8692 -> 8.199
